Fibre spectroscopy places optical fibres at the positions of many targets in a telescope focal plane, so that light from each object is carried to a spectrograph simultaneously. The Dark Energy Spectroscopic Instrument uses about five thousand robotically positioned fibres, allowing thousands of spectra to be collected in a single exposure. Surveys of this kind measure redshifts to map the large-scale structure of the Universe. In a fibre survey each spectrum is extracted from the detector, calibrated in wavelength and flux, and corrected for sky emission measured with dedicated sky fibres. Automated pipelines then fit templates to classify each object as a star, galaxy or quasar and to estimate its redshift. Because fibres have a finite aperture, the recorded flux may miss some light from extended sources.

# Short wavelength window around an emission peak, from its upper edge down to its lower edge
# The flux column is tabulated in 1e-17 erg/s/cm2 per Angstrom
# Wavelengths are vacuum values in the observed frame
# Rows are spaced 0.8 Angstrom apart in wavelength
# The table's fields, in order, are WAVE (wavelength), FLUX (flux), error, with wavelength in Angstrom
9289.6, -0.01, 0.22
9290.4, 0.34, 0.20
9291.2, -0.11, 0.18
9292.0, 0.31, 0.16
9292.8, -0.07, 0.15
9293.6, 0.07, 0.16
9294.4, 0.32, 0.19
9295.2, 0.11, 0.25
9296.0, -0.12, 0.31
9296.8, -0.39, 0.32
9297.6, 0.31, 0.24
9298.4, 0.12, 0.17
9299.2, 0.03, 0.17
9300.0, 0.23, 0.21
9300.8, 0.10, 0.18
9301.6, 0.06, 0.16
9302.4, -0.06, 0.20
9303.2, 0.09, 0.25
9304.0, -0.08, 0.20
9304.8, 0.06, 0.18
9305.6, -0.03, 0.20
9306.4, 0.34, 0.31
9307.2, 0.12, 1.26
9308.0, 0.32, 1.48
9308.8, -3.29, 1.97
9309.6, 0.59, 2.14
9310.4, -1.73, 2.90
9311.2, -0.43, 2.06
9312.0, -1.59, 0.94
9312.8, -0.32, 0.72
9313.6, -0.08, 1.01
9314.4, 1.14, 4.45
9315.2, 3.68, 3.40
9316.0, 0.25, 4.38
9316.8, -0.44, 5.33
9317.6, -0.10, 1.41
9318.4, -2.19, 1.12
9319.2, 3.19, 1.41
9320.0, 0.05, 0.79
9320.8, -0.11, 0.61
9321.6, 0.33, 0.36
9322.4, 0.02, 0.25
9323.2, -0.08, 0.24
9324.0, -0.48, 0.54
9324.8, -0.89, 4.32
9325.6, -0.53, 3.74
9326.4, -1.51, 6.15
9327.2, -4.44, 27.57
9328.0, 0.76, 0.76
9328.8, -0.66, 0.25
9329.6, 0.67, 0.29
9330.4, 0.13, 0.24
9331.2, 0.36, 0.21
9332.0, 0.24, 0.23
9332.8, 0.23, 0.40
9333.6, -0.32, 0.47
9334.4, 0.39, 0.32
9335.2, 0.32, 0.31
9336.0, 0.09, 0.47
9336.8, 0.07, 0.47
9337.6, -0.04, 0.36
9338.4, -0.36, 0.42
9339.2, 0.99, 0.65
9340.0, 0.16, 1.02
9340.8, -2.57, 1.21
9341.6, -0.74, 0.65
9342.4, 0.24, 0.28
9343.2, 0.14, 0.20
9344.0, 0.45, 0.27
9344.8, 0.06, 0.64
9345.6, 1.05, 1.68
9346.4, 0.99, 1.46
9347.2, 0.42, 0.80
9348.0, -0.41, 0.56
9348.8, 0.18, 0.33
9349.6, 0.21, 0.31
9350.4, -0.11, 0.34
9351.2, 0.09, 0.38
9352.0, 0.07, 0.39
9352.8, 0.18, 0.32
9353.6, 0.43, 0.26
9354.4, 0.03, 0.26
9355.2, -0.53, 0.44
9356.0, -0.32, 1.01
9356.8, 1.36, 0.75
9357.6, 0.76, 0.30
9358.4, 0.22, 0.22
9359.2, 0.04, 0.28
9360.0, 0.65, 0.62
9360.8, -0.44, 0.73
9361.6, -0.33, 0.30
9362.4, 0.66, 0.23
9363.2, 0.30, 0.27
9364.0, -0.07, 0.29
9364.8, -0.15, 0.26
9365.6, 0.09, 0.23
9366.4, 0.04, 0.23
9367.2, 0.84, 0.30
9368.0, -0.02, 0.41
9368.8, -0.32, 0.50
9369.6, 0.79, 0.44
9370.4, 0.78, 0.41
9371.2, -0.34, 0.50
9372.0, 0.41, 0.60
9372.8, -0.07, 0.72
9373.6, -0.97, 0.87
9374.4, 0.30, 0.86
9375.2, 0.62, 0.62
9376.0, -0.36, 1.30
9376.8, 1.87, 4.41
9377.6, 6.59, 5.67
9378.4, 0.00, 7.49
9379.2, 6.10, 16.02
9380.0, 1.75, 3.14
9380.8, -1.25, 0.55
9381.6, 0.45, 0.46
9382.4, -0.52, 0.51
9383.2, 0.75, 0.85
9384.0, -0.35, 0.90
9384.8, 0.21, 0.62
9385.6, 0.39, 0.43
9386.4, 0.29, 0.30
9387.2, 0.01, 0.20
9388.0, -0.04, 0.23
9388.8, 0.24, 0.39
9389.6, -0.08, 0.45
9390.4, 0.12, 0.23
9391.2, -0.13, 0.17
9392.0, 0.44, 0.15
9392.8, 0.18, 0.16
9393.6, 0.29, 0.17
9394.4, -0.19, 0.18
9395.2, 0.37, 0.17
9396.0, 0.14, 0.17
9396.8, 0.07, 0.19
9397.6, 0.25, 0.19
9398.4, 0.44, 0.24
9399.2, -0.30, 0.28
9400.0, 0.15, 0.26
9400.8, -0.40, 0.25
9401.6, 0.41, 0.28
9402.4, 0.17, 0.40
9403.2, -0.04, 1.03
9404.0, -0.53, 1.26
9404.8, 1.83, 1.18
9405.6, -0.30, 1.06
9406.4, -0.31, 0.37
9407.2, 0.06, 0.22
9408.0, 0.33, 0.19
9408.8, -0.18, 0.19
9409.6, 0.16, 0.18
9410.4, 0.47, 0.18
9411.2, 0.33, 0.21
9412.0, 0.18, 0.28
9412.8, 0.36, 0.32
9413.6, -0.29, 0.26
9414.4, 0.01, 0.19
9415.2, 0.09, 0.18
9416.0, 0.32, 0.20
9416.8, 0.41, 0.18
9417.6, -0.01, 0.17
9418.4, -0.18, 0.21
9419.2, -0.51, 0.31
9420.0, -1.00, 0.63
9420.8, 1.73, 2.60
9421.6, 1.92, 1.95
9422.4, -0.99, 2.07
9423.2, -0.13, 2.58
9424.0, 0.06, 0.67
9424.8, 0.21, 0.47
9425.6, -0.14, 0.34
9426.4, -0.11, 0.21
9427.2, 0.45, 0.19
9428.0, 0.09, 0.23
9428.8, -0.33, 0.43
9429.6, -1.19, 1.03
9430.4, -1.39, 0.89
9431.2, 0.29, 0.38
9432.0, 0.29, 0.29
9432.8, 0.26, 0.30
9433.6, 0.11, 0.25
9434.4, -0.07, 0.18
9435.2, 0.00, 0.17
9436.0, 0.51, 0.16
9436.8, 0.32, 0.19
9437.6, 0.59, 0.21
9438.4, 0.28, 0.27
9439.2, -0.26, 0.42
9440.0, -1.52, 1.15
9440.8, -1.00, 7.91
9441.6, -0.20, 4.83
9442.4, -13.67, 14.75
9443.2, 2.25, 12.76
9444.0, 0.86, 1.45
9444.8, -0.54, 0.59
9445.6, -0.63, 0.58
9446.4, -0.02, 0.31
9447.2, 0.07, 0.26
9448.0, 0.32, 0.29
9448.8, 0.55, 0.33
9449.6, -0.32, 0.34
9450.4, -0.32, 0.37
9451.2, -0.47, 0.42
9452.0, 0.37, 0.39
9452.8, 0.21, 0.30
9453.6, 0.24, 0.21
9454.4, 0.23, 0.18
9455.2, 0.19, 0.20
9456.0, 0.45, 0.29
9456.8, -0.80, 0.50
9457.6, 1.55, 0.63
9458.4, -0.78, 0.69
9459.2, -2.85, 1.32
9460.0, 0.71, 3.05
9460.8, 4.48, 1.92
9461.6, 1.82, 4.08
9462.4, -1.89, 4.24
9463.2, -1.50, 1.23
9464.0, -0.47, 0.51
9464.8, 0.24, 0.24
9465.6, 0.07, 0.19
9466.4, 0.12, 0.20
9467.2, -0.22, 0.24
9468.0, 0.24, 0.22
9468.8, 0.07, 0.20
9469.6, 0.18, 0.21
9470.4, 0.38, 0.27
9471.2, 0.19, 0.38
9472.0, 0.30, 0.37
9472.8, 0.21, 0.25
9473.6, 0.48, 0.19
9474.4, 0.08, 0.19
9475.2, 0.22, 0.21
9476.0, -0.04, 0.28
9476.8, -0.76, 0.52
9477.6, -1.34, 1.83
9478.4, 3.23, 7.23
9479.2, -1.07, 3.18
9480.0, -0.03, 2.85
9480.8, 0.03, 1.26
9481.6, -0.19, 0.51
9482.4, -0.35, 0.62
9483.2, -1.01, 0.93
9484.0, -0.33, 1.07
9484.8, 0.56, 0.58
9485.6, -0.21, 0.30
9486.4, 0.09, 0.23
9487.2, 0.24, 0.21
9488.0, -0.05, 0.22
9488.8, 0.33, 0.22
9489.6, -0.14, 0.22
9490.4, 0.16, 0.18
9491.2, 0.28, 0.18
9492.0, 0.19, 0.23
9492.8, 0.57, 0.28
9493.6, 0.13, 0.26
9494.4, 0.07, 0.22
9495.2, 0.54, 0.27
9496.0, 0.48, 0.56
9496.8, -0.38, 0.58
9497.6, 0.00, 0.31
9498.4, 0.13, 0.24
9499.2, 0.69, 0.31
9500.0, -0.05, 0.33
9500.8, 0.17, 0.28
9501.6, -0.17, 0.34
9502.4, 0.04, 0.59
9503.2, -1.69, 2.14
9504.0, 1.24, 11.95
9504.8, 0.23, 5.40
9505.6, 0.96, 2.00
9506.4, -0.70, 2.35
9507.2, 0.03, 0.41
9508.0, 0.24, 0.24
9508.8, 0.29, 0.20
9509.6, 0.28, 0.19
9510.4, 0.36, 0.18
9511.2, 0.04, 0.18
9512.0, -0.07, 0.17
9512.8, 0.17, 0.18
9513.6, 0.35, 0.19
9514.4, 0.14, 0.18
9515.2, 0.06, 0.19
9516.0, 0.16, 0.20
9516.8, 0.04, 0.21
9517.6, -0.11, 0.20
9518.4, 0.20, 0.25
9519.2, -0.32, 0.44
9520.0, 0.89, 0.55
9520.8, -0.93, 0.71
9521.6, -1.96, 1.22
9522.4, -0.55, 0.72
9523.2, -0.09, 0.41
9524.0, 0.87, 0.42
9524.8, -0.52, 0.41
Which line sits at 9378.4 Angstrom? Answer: Hgamma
